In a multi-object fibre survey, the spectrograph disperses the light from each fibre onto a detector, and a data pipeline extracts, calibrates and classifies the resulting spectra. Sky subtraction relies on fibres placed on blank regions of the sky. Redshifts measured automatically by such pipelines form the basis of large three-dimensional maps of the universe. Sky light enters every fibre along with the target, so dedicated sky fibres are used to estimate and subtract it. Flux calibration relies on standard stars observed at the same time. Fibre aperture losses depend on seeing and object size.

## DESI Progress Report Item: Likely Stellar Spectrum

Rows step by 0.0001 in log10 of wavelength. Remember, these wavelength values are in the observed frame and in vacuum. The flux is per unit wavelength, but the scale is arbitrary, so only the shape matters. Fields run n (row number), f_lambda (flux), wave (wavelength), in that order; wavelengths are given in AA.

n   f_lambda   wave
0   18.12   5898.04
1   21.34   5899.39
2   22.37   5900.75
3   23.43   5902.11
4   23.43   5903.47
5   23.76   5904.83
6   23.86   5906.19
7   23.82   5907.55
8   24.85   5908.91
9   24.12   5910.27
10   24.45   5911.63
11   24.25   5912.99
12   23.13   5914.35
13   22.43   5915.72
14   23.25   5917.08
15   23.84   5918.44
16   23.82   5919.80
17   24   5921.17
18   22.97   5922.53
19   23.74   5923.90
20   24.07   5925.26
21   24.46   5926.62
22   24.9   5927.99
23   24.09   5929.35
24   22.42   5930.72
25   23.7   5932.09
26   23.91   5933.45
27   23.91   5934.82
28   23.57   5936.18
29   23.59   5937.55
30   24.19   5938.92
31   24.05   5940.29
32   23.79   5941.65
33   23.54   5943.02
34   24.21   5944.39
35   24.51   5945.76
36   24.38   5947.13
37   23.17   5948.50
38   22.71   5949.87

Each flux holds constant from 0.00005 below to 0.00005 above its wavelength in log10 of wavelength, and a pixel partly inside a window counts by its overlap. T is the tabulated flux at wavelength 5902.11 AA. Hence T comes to 23.43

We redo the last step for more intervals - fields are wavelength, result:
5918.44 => 23.84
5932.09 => 23.7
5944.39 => 24.21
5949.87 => 22.71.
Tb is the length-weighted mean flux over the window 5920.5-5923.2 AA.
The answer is 23.5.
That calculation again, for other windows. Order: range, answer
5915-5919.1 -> 23.2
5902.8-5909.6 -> 23.9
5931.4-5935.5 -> 23.8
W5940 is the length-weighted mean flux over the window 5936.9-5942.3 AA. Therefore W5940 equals 23.9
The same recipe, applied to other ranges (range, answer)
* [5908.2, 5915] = 24.2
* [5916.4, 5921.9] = 23.7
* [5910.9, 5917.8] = 23.5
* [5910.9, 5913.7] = 24.4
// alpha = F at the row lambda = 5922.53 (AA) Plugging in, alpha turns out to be 22.97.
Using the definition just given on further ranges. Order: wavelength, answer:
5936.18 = 23.57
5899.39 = 21.34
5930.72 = 22.42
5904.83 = 23.76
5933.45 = 23.91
